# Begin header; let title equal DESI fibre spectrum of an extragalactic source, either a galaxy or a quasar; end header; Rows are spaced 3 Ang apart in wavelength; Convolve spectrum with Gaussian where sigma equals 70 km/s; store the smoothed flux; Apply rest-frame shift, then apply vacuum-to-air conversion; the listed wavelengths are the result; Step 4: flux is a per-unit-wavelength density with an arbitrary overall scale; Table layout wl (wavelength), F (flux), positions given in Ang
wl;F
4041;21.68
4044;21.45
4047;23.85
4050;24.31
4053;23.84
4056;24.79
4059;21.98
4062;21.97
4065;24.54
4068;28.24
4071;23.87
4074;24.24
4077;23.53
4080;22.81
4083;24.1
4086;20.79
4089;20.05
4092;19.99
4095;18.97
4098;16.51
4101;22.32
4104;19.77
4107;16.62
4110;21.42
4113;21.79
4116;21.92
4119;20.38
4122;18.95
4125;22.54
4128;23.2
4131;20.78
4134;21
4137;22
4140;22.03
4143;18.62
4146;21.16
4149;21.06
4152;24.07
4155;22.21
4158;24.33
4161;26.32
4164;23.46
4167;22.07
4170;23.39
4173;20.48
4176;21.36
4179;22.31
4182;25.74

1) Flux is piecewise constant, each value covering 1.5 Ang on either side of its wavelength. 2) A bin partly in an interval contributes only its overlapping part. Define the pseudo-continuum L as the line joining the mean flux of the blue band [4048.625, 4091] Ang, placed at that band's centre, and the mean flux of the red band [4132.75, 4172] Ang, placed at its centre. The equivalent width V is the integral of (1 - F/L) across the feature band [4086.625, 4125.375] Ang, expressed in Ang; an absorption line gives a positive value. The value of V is 5.0 Ang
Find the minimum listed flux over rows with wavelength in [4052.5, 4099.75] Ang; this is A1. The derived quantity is 16.51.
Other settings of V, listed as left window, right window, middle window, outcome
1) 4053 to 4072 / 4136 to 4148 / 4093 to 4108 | 2.44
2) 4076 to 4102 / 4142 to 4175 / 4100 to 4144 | 1.59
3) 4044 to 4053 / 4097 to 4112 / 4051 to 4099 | -1.98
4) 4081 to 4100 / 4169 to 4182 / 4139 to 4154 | 0.12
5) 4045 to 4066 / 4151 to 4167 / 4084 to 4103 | 3.04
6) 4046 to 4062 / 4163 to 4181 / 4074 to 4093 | 0.93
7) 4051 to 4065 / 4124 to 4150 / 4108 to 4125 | 0.75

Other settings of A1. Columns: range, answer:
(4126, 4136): 20.78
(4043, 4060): 21.45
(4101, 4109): 16.62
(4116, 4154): 18.62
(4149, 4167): 21.06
